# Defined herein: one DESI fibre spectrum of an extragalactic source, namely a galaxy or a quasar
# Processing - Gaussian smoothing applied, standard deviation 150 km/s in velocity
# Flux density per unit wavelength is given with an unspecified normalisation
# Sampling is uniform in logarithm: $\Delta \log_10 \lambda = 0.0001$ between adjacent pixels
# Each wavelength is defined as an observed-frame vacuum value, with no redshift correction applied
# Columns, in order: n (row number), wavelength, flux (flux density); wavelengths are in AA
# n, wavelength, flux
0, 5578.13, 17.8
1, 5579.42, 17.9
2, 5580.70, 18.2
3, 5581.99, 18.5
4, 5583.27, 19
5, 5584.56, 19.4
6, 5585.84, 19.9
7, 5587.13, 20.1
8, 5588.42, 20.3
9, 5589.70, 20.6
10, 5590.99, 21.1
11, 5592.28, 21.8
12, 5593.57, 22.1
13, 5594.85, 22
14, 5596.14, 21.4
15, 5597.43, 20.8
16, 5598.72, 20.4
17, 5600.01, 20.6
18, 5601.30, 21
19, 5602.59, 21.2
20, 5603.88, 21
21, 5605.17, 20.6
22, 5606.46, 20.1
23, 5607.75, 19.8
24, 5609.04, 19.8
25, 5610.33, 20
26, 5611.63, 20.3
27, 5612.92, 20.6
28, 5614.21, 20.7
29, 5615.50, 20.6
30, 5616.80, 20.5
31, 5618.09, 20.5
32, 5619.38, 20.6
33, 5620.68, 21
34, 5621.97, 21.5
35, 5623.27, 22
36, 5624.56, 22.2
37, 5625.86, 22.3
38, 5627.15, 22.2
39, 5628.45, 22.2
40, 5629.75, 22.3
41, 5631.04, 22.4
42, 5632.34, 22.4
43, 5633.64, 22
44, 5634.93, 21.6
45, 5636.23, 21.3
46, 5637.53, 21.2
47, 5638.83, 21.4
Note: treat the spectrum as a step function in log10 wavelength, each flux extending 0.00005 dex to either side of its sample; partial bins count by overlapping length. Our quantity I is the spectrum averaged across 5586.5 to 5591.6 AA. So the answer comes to 20.5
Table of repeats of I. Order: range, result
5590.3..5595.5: 21.7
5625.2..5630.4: 22.2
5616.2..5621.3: 20.7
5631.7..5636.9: 21.8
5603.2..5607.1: 20.6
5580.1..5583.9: 18.6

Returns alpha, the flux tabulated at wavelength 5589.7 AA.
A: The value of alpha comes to 20.6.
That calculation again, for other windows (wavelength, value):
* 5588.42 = 20.3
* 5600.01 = 20.6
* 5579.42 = 17.9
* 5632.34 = 22.4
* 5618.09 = 20.5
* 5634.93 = 21.6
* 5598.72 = 20.4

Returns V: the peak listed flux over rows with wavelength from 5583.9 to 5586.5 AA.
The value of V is 19.9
